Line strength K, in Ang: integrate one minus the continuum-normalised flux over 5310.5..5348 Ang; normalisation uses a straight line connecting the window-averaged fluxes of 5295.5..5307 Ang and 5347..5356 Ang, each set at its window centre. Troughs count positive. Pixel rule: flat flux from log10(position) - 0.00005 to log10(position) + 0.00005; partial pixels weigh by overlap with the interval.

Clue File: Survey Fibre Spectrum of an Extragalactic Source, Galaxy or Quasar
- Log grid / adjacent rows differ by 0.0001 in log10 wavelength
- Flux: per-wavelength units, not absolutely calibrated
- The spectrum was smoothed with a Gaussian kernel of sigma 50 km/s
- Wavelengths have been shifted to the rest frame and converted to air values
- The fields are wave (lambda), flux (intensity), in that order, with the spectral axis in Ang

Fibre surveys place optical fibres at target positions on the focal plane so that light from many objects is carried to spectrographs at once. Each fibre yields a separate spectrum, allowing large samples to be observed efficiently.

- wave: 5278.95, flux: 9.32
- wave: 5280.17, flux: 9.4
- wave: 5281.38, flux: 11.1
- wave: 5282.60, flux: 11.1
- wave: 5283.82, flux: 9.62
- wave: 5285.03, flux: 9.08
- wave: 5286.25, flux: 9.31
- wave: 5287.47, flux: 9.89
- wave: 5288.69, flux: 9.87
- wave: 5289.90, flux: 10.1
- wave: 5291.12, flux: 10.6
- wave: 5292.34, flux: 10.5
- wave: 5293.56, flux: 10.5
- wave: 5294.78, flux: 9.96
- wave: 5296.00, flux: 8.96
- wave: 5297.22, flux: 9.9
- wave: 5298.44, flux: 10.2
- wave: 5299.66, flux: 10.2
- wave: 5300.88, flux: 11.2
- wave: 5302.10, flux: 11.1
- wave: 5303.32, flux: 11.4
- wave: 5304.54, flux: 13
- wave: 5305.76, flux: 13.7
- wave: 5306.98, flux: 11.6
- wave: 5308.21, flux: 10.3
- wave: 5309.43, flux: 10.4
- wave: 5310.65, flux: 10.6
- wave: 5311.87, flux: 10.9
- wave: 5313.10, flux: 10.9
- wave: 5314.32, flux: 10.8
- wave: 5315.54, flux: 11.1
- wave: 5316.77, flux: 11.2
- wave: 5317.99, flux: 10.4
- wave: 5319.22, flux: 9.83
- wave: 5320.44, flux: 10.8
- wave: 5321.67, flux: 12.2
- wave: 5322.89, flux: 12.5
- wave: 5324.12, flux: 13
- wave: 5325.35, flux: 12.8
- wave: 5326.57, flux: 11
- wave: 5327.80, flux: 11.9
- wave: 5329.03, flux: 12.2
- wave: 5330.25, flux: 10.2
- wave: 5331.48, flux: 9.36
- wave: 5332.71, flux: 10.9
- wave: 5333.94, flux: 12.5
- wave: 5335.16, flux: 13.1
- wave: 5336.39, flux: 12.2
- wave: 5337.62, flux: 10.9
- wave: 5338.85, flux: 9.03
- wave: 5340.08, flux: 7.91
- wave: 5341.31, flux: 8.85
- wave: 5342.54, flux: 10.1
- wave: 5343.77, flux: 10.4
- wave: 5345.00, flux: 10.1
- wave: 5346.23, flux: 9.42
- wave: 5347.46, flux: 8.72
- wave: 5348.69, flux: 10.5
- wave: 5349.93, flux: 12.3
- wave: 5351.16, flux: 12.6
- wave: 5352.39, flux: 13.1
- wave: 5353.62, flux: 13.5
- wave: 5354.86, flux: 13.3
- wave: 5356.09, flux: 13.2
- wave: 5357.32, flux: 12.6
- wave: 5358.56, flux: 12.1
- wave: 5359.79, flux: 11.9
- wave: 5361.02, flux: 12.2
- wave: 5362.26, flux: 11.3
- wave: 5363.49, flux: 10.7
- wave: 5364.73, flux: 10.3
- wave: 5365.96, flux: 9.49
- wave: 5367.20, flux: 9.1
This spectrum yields 2.7 Ang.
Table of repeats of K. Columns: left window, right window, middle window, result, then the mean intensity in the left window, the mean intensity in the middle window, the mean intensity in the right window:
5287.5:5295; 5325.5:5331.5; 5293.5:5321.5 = -0.5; 10.2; 10.9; 11.2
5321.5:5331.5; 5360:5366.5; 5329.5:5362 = 0.3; 11.8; 11.2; 10.9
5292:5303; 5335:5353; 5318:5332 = -1.3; 10.3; 11.4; 10.5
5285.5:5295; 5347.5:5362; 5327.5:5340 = 0.5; 10.1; 11.1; 12.3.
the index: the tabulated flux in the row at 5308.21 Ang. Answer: 10.3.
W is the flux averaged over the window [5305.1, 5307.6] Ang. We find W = 12.6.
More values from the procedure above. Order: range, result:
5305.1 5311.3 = 11.3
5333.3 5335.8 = 12.8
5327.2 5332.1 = 10.9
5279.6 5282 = 10.3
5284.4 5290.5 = 9.66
